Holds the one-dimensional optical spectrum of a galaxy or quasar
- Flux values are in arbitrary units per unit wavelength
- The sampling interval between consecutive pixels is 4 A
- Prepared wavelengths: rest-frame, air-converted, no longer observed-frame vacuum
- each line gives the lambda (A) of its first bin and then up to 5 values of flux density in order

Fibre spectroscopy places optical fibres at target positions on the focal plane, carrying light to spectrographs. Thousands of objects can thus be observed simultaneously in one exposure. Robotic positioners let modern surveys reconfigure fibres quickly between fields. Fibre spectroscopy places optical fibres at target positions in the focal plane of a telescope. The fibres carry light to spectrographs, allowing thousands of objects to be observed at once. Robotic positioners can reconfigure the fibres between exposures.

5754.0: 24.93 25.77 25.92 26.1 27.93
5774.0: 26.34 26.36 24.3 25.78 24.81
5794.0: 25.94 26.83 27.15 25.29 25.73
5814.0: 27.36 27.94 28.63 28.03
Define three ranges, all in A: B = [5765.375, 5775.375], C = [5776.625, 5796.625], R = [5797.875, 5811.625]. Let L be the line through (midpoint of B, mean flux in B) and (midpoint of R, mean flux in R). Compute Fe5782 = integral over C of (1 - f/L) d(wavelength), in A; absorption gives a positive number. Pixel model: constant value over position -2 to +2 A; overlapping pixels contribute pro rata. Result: 0.84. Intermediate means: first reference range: 26.9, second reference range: 26.2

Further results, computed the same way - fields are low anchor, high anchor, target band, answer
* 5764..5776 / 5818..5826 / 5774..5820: 2.4 A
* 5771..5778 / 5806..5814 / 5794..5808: -0.1 A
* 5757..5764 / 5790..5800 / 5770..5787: 0.0 A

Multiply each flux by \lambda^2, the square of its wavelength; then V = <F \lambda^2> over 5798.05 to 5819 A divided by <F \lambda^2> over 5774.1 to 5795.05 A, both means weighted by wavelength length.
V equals 1.05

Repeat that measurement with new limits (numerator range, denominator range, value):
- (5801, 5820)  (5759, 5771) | 1.02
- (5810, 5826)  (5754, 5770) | 1.08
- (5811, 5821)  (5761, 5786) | 1.07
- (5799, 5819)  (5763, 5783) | 1.03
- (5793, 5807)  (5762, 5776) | 1.00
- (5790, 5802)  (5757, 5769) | 1.02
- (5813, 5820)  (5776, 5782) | 1.09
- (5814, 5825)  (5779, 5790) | 1.13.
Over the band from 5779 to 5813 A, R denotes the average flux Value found 25.8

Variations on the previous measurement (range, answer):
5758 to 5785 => 26.1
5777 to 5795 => 25.4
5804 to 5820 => 26.6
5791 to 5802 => 26.4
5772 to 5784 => 25.7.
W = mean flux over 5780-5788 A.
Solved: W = 25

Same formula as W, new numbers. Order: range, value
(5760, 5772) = 26.7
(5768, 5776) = 27.1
